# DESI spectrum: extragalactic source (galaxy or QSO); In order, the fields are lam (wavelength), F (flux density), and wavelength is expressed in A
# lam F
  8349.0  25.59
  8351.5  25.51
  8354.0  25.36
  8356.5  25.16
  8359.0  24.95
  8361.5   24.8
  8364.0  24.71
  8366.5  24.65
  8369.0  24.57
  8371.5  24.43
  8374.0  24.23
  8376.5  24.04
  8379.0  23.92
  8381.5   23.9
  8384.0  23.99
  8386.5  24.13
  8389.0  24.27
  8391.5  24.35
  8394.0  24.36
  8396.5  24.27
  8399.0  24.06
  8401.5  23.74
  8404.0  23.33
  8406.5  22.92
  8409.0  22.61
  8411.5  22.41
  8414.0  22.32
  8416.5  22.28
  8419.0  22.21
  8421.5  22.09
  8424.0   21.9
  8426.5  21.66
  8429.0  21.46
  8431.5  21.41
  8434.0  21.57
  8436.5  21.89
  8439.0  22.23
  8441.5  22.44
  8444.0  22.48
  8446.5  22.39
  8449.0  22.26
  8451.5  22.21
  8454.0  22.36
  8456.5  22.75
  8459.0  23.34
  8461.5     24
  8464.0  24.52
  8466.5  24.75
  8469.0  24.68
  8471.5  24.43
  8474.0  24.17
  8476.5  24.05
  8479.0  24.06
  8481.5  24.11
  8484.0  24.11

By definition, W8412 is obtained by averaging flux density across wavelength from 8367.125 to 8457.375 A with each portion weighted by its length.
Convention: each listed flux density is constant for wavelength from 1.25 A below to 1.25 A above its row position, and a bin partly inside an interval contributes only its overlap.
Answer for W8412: 23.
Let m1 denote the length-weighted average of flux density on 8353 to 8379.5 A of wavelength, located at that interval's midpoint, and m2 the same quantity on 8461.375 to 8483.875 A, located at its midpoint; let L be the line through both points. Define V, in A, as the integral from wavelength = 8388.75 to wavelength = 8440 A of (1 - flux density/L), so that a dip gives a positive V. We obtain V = 3.7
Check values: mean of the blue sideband 24.6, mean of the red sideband 24.3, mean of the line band 22.7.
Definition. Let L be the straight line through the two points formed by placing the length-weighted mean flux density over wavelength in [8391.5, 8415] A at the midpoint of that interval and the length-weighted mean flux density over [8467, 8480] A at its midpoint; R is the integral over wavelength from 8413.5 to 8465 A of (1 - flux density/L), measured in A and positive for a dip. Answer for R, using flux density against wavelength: 3.3 A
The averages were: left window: 23.4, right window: 24.3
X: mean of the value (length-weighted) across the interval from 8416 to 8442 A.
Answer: 21.9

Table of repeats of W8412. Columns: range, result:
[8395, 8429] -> 22.7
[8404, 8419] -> 22.6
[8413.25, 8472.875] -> 22.7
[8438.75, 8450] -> 22.4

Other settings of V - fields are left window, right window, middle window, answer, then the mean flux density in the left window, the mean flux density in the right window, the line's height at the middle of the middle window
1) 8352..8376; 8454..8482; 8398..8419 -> 1.3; 24.8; 24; 24.4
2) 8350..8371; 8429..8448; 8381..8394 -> -0.1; 25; 22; 23.9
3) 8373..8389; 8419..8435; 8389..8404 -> -0.5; 24.1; 21.7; 23.3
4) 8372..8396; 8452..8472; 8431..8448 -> 1.3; 24.1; 23.8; 23.9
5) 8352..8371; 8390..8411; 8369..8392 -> 0.1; 24.9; 23.7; 24.3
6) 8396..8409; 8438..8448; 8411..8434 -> 1.0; 23.5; 22.4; 23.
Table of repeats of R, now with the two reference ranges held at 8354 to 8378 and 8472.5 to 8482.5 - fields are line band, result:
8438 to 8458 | 1.5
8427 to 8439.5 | 1.4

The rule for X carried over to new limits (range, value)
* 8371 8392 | 24.1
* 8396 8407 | 23.7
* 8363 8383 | 24.3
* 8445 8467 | 23.1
